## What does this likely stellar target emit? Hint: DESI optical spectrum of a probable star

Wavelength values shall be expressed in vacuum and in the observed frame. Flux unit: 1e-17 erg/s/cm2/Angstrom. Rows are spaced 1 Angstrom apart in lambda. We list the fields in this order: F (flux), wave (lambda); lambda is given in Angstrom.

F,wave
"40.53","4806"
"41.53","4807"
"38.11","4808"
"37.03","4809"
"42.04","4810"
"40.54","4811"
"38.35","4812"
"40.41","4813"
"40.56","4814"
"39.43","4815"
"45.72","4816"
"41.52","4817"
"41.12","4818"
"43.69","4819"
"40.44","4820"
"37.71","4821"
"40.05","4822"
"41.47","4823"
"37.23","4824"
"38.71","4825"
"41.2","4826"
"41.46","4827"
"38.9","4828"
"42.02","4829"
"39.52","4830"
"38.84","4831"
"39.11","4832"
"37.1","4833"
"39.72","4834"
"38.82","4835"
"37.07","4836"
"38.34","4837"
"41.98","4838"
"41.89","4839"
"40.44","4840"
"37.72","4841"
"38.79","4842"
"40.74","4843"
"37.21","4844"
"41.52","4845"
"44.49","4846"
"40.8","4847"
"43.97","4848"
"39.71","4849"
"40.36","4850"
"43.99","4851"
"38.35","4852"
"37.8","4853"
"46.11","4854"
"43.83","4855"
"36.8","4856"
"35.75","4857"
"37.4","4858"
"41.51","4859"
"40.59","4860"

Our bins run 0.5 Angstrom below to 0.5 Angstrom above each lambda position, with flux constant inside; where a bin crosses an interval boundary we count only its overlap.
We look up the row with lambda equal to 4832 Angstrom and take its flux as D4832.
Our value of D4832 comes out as 39.11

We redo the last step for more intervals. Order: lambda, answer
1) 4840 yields 40.44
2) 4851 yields 43.99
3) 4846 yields 44.49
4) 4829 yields 42.02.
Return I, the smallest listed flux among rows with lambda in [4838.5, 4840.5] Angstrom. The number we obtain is 40.44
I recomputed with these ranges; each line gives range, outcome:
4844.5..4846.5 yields 41.52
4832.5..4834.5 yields 37.1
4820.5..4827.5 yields 37.23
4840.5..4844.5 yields 37.21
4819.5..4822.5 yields 37.71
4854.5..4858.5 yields 35.75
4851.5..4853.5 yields 37.8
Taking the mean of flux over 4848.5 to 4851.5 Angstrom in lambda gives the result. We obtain 41.4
